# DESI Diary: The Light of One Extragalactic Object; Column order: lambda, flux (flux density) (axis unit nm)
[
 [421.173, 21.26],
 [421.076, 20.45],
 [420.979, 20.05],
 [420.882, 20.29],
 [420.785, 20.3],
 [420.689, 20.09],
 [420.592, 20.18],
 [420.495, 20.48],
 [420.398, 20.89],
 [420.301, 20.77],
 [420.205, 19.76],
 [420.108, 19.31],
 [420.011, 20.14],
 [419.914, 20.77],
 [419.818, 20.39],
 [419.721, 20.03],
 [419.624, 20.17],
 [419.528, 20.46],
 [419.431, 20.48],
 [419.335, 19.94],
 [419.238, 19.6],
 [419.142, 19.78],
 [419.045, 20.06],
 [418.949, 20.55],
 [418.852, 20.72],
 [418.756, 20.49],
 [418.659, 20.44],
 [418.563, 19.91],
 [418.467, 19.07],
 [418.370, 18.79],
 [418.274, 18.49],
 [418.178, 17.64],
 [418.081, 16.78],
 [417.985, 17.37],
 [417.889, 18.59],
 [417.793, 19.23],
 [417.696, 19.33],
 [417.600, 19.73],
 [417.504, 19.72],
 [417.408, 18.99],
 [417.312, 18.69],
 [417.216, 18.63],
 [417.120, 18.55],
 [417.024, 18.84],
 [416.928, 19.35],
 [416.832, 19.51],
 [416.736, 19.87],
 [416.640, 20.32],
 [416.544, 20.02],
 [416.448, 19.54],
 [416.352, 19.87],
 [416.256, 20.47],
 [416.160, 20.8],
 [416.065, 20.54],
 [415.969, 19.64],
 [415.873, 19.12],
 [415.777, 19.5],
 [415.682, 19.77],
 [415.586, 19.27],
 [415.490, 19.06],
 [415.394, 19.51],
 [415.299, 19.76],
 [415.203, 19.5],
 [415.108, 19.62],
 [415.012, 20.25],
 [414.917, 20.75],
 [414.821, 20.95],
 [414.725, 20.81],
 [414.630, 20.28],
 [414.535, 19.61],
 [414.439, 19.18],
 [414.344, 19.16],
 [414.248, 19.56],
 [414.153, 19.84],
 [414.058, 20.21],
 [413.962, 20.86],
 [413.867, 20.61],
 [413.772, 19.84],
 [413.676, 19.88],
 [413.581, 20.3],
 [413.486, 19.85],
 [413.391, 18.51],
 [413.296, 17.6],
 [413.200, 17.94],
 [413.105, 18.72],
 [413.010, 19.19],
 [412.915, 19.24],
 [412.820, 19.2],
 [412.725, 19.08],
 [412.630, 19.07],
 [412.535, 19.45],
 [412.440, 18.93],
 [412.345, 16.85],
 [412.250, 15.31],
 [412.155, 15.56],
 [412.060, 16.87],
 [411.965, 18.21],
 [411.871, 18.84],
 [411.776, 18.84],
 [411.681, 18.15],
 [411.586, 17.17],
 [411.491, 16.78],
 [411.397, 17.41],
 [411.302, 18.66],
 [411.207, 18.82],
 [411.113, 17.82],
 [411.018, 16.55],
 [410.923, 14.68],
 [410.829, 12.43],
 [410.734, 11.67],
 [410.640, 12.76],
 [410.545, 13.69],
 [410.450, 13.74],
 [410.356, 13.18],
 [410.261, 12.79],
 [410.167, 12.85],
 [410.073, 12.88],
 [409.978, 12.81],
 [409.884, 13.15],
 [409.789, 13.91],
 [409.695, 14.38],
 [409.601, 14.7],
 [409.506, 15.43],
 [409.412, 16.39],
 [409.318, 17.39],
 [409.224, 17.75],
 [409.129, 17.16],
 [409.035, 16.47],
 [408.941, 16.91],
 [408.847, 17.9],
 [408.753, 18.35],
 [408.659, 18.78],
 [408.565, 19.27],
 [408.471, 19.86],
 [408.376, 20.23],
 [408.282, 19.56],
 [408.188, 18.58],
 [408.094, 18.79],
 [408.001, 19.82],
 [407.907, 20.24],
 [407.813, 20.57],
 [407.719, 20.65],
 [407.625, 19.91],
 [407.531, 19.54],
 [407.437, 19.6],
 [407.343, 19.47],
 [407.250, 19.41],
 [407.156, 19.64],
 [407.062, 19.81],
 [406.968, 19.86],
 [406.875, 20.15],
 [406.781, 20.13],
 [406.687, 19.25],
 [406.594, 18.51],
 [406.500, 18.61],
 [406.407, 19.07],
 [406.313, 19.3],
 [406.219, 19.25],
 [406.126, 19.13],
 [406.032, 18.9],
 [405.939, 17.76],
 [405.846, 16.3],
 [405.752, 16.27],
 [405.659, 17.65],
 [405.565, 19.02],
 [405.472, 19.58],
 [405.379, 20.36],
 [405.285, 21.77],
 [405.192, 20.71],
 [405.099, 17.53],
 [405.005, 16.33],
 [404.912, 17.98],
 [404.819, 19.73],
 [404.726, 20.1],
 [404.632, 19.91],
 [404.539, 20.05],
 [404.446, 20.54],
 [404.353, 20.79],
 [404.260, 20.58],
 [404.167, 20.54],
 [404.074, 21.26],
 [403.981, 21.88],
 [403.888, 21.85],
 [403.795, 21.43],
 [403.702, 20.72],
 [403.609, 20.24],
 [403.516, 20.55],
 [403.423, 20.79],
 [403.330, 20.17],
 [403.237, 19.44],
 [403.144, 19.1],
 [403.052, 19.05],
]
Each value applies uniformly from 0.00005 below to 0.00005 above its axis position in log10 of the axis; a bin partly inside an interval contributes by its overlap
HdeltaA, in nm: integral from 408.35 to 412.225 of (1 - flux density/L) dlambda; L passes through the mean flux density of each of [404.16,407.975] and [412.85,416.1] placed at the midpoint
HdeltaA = 0.68 nm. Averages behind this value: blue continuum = 19.4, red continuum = 19.7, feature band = 16.1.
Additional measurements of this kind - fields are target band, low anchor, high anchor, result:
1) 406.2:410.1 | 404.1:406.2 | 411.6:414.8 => 0.19 nm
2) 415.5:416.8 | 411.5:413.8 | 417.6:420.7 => -0.05 nm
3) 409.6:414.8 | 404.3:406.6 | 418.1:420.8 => 0.58 nm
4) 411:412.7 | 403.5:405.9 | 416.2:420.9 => 0.17 nm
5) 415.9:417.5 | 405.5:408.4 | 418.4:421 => 0.03 nm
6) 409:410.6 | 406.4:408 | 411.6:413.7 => 0.38 nm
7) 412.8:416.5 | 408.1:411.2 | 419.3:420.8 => -0.36 nm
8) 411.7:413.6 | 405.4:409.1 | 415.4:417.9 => 0.09 nm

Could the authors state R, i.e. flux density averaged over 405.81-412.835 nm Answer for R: 17.5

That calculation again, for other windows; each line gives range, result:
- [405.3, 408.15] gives 19.2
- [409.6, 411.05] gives 13.4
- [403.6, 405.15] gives 20.1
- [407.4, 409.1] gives 19.1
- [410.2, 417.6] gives 18.5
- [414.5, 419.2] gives 19.6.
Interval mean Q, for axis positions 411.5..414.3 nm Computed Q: 18.7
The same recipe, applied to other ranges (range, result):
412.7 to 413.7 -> 19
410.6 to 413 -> 17.2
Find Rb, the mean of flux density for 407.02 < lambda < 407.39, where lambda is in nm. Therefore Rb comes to 19.6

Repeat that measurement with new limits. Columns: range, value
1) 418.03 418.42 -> 17.9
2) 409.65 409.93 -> 13.8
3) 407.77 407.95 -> 20.4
